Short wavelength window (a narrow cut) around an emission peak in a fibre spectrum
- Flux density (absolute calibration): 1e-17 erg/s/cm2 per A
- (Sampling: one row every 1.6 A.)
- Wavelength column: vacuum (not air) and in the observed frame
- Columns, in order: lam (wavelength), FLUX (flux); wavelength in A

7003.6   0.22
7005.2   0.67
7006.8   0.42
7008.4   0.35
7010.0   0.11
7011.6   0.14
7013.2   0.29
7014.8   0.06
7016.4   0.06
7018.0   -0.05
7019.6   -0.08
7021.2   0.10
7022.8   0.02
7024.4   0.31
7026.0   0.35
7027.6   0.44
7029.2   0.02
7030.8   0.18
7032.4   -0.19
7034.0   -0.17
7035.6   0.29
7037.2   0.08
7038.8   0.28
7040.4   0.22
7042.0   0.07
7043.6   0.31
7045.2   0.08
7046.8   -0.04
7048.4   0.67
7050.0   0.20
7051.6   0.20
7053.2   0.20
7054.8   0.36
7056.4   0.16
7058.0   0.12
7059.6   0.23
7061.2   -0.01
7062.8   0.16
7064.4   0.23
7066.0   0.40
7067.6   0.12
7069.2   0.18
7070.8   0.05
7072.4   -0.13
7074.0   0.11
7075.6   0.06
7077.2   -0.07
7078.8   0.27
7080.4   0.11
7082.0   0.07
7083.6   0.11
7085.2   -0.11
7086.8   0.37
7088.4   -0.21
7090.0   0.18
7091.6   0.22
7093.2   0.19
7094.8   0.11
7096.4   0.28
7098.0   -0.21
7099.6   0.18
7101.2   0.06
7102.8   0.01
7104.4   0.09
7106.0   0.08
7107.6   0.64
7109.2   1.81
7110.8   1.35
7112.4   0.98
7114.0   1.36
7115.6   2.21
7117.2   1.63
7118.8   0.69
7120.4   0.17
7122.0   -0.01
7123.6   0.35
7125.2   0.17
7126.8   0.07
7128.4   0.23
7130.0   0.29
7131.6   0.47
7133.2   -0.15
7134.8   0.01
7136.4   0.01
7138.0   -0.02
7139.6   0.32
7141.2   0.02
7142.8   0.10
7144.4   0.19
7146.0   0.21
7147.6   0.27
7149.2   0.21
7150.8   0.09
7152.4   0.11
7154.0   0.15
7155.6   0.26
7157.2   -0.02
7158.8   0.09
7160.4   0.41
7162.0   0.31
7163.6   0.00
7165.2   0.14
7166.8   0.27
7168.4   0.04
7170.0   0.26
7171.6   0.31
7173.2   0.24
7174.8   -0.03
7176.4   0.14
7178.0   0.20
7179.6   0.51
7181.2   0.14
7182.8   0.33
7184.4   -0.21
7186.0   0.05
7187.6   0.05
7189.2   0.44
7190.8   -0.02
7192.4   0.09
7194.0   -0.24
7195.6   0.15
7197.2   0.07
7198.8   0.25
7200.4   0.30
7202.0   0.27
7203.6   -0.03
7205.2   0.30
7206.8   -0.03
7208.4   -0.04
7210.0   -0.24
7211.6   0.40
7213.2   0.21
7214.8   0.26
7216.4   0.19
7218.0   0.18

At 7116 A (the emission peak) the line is [O II]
